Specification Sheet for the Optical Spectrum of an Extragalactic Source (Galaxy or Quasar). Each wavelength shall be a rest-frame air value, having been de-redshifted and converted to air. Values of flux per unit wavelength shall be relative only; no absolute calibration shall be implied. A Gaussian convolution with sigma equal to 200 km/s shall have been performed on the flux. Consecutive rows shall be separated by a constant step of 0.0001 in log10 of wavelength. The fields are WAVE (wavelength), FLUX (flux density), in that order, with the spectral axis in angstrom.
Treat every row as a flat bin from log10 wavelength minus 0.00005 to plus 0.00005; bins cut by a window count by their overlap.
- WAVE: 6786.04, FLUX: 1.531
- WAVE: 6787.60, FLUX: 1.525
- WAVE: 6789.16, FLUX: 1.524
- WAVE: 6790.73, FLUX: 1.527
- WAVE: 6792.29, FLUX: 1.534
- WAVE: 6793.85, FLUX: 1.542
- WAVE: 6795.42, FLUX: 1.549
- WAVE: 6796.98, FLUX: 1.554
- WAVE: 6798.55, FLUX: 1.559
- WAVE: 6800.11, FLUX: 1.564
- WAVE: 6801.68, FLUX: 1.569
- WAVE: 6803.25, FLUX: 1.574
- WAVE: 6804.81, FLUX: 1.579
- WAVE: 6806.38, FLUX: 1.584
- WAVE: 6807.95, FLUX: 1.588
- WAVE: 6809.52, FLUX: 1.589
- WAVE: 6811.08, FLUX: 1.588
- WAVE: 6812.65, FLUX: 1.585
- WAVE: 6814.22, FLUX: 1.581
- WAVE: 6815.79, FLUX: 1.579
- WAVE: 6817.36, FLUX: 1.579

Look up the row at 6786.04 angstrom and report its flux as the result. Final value 1.531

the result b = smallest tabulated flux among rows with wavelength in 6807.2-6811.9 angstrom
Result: 1.588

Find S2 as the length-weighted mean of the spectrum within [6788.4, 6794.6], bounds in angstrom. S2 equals 1.53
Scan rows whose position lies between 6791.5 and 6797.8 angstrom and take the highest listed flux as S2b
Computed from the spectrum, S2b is 1.554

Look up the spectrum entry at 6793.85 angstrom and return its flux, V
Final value 1.542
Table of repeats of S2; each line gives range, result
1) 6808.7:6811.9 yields 1.59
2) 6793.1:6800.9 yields 1.55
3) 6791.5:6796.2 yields 1.54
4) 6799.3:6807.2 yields 1.57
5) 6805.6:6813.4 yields 1.59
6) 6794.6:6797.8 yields 1.55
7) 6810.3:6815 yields 1.59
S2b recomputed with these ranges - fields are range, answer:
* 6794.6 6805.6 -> 1.579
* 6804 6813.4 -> 1.589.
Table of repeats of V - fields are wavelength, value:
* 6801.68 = 1.569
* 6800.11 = 1.564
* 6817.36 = 1.579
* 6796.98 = 1.554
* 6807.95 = 1.588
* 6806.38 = 1.584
